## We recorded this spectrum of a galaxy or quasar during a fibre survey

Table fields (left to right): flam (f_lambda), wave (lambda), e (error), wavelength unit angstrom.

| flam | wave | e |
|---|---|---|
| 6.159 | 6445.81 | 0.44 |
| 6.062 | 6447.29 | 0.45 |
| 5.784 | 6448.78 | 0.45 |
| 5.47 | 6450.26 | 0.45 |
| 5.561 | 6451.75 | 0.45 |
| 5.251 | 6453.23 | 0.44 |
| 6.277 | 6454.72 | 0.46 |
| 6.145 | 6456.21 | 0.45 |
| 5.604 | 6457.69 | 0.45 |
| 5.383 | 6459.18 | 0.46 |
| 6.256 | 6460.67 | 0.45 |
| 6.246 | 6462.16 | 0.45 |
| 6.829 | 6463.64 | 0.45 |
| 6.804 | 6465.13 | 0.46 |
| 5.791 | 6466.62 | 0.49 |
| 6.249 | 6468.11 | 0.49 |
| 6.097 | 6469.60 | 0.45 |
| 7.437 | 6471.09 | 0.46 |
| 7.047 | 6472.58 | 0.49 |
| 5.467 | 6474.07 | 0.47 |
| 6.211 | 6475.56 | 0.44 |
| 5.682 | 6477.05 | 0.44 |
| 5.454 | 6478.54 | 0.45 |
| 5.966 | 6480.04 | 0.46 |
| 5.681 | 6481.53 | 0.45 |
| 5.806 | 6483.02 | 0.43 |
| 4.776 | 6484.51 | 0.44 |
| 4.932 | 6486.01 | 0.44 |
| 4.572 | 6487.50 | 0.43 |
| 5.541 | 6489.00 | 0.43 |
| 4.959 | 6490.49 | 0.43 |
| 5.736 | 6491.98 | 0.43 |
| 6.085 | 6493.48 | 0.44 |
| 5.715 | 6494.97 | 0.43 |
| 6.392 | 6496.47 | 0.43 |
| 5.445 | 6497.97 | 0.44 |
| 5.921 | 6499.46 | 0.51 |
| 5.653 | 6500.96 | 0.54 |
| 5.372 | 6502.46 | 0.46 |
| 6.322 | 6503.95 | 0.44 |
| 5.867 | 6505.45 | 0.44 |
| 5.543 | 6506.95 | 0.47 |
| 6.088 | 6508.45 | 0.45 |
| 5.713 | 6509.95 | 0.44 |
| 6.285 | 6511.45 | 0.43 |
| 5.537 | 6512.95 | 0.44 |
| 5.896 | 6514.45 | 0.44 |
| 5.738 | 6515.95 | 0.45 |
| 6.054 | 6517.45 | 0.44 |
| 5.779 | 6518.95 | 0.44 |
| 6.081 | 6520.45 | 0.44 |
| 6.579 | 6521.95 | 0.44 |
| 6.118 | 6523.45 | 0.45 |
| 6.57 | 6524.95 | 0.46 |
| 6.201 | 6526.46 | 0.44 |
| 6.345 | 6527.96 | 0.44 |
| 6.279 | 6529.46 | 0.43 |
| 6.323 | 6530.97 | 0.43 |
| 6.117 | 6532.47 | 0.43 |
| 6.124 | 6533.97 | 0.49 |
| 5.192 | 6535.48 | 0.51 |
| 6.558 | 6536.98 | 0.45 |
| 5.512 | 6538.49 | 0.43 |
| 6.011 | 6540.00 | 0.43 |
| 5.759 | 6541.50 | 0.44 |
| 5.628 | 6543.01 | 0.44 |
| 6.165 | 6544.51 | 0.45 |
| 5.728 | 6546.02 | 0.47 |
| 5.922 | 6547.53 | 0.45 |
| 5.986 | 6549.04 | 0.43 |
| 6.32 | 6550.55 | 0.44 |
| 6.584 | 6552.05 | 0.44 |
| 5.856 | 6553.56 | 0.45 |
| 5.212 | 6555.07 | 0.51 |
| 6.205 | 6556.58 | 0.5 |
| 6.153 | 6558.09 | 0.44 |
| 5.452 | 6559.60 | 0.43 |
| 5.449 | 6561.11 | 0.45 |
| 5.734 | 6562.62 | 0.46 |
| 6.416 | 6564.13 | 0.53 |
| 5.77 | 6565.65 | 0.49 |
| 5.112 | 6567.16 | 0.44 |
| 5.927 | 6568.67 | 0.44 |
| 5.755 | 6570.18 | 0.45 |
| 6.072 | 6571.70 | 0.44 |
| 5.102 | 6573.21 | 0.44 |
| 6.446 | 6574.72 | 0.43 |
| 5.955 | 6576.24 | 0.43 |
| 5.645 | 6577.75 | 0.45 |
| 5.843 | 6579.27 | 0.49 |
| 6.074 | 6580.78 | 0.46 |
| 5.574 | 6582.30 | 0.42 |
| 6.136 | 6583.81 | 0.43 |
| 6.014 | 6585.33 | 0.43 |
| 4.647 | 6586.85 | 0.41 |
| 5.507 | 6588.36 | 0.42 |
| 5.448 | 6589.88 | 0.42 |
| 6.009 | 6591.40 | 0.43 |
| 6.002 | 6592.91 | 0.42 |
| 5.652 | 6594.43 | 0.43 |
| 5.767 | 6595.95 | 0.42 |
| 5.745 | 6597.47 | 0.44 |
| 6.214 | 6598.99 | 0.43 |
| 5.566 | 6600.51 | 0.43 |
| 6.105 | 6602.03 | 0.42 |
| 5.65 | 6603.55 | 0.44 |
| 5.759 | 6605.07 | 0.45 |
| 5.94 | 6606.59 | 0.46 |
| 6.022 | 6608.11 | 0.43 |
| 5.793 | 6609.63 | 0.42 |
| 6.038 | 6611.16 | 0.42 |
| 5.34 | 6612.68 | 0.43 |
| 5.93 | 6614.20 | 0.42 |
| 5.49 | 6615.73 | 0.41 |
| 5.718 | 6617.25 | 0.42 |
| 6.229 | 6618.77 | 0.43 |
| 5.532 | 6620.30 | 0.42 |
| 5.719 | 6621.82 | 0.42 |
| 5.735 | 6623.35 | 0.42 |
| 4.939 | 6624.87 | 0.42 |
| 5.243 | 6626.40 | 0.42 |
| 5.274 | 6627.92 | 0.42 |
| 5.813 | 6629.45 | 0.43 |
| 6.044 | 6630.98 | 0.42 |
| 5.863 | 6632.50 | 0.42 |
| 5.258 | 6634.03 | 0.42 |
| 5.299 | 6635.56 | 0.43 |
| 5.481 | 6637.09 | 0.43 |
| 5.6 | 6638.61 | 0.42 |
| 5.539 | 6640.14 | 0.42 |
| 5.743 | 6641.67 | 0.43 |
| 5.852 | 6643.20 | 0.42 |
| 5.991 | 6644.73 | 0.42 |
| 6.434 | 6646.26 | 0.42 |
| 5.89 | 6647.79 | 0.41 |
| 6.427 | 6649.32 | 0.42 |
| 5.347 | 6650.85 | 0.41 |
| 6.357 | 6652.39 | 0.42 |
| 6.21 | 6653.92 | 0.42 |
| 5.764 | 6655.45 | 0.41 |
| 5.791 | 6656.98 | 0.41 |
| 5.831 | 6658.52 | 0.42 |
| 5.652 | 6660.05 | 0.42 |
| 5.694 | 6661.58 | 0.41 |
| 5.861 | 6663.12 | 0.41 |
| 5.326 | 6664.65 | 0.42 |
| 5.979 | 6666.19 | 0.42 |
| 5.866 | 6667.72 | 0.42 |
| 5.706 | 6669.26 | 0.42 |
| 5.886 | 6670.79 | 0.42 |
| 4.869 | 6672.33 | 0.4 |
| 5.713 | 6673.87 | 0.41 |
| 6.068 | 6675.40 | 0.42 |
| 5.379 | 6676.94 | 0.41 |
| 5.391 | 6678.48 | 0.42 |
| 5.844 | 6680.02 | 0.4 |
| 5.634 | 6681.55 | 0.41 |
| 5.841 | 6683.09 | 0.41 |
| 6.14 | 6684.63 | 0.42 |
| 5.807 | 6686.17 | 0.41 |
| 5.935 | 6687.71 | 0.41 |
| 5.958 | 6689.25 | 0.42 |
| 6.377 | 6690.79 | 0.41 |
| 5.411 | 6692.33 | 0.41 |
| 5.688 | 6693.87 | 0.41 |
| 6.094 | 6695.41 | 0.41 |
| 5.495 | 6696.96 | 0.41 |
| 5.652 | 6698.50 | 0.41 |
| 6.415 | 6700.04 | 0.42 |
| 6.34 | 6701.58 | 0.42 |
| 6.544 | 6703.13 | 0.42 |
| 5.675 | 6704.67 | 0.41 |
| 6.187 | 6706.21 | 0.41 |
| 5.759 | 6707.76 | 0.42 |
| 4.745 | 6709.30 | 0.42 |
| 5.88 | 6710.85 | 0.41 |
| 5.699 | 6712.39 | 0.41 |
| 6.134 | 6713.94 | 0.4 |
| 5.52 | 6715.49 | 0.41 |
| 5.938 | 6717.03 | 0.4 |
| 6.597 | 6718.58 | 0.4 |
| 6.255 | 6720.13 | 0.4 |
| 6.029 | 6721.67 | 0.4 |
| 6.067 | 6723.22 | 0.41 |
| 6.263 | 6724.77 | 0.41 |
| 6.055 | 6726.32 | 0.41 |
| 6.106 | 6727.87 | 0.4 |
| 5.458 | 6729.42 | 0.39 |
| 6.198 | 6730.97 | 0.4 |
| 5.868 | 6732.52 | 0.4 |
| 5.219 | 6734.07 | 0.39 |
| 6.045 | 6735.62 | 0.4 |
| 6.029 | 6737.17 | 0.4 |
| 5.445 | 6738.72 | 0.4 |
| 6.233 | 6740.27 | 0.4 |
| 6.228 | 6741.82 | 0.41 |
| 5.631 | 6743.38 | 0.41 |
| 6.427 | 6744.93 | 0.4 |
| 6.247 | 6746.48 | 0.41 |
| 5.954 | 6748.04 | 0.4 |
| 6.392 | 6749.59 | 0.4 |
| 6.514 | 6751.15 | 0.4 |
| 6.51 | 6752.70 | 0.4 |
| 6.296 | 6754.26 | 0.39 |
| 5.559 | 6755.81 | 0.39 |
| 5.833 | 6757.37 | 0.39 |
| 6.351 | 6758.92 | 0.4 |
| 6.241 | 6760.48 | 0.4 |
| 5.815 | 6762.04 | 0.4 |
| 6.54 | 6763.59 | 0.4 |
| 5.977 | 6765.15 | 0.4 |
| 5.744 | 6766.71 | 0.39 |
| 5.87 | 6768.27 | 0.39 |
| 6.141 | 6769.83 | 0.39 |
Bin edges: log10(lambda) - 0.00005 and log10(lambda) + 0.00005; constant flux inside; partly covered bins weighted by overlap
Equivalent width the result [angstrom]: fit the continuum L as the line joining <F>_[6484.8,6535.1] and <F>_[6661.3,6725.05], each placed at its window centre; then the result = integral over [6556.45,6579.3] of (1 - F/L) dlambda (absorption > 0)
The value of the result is 0.2 angstrom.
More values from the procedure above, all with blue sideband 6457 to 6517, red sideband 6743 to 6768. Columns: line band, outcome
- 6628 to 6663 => 1.2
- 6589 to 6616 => 0.7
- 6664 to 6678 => 0.9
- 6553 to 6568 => 0.5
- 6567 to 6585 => 0.3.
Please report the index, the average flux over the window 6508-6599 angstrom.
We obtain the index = 5.9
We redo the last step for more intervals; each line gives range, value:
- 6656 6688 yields 5.72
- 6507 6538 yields 6.06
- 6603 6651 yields 5.72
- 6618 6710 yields 5.77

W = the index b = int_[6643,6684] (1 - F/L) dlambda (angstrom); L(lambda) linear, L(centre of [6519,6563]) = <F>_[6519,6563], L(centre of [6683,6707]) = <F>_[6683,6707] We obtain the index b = 1.24 angstrom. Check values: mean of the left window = 6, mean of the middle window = 5.8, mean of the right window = 5.98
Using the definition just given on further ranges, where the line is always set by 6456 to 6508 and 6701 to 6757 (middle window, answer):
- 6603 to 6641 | 1.8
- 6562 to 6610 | 1.0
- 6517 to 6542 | -0.9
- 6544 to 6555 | -0.2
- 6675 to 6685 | 0.4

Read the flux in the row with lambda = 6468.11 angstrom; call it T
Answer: 6.249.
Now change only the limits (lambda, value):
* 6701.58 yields 6.34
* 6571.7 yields 6.072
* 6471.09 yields 7.437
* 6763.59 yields 6.54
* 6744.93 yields 6.427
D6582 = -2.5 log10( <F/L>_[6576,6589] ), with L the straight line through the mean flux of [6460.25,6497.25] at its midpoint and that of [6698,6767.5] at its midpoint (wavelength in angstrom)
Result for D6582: 0.05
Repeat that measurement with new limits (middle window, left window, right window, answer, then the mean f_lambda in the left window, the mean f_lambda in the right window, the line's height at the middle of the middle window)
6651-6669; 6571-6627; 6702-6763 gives 0.01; 5.75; 6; 5.86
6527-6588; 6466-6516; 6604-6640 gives -0.03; 5.79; 5.65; 5.72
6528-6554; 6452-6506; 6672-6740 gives -0.03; 5.86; 5.87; 5.86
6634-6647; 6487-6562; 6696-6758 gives 0.04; 5.9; 5.99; 5.95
